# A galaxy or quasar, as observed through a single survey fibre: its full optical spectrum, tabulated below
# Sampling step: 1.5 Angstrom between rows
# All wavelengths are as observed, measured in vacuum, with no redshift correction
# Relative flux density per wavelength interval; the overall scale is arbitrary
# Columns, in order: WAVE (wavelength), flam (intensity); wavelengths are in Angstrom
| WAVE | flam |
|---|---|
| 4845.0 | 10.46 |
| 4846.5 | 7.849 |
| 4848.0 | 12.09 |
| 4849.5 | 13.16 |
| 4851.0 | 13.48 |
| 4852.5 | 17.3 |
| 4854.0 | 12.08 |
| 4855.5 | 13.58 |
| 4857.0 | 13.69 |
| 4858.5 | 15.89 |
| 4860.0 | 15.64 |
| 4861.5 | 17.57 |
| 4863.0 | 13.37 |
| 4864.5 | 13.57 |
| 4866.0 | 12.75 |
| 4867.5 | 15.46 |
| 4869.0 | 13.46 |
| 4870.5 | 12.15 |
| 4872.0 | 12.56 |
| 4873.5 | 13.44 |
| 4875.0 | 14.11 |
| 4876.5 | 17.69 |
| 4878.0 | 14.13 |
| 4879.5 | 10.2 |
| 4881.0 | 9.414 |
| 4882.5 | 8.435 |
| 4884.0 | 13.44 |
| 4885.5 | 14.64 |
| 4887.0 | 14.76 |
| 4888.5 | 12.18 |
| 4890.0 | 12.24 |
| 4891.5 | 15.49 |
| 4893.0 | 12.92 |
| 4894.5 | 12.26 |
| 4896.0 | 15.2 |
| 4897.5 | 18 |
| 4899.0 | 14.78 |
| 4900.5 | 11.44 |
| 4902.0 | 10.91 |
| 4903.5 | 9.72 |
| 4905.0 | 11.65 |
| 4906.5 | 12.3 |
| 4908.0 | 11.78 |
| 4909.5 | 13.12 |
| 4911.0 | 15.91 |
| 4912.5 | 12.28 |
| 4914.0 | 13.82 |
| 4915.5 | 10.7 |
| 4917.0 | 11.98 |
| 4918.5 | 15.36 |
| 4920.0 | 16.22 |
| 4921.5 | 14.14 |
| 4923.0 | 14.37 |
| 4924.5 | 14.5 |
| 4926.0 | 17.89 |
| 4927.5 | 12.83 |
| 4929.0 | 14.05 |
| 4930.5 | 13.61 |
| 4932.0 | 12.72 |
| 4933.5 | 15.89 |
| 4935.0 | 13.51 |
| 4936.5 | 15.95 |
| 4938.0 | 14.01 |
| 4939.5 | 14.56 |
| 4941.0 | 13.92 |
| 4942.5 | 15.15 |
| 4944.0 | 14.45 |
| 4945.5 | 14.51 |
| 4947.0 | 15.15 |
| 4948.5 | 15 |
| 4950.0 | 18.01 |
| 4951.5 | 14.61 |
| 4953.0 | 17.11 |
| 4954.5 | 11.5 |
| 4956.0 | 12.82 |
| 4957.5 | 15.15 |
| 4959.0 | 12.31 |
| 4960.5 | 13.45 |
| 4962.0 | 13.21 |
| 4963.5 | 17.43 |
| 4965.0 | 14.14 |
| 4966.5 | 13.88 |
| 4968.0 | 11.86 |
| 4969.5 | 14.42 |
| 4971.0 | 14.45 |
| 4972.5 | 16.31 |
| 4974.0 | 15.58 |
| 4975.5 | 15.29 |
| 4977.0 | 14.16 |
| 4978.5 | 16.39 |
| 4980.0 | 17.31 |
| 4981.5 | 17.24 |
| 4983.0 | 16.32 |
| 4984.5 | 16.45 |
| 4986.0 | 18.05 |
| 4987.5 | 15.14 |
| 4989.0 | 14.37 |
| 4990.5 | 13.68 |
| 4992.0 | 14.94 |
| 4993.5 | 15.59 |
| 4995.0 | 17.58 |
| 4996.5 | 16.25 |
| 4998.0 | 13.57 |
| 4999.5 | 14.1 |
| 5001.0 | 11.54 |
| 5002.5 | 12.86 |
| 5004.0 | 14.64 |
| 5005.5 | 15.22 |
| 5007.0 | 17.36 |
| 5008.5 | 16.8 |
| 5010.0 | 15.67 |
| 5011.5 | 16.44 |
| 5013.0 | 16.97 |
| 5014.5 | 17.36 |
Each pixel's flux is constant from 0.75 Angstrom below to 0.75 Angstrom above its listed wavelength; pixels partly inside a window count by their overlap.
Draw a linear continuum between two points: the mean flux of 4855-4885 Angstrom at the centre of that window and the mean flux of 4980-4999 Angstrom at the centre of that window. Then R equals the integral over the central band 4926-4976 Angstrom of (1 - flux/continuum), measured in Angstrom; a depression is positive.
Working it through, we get 1.9 Angstrom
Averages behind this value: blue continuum 13.5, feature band 14.5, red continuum 15.8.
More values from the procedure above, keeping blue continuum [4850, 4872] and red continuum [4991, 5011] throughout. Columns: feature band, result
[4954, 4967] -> 0.90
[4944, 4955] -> -0.30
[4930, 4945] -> 0.30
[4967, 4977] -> 0.21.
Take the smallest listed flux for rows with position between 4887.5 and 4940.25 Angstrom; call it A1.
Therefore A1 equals 9.72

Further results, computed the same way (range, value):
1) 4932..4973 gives 11.5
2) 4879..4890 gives 8.435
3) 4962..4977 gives 11.86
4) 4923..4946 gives 12.72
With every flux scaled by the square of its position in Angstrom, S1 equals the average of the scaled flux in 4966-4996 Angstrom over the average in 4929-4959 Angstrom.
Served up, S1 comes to 1.1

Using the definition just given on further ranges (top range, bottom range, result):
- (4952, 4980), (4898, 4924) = 1.14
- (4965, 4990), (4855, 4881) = 1.15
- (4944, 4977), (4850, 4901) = 1.10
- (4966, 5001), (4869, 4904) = 1.21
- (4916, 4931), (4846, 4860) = 1.10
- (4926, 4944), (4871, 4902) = 1.10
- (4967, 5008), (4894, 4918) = 1.22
